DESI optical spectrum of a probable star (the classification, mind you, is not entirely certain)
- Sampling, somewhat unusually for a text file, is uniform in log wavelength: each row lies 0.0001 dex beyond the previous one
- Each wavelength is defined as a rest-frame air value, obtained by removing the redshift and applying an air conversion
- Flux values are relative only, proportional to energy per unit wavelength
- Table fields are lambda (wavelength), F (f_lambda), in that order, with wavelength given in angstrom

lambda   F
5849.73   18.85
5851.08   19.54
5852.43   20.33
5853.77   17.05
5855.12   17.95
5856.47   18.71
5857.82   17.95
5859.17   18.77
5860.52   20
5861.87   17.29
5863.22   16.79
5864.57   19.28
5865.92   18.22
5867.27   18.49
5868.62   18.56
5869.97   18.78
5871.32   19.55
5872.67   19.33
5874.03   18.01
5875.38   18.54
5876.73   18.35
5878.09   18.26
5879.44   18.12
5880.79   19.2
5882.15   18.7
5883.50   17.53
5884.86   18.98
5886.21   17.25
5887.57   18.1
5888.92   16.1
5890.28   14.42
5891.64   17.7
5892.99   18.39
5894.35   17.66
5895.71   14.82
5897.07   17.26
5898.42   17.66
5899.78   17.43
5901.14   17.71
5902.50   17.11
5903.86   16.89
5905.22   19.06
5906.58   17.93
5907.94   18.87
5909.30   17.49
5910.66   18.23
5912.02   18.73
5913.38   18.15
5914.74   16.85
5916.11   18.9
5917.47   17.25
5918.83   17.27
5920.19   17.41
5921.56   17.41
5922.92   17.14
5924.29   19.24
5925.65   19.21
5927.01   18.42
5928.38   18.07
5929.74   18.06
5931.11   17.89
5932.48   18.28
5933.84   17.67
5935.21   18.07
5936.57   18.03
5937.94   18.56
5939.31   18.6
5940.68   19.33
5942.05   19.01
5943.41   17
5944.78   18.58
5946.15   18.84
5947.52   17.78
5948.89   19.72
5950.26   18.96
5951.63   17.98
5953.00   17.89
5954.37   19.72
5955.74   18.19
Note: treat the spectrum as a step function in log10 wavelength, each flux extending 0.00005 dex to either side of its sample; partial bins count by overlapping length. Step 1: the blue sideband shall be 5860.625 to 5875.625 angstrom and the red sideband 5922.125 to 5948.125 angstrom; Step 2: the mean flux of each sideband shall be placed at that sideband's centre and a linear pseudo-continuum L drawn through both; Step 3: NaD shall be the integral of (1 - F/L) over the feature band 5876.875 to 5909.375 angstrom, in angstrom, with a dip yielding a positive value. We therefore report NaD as 1.4 angstrom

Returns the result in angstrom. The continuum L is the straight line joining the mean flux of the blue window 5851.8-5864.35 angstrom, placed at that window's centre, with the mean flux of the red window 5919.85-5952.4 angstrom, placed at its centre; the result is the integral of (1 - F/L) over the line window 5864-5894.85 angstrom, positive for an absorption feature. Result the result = 0.3 angstrom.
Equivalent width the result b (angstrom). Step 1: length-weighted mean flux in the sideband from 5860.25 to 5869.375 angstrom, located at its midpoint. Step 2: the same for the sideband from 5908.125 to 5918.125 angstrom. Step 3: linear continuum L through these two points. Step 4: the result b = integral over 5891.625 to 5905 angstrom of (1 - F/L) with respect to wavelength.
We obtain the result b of 0.58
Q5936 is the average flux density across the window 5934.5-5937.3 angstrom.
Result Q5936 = 18.1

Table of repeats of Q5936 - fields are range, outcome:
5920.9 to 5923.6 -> 17.3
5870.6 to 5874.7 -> 18.9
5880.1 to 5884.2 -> 18.5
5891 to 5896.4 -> 17.1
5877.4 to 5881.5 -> 18.5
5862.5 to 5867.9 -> 18.2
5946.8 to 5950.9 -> 18.8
